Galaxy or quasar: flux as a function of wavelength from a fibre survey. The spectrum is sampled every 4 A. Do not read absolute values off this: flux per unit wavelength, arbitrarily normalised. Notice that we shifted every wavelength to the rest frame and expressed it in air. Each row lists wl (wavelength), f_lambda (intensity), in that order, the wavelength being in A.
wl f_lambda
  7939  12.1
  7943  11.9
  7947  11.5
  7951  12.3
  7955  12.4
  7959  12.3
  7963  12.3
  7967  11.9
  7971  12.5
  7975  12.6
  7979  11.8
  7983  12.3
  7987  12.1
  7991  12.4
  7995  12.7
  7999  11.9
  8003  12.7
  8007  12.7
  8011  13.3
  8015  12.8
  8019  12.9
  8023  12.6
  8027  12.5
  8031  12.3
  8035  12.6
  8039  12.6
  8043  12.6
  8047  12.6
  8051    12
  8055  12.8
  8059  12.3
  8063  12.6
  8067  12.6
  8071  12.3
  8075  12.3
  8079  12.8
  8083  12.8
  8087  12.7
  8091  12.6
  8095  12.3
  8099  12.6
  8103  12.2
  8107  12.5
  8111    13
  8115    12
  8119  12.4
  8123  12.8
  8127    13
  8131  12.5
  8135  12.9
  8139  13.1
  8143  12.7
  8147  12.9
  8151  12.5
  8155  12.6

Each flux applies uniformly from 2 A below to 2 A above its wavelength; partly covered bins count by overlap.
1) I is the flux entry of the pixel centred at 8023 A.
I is 12.6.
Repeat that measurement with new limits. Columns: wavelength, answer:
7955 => 12.4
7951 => 12.3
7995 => 12.7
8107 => 12.5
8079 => 12.8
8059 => 12.3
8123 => 12.8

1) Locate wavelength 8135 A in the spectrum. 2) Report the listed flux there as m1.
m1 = 12.9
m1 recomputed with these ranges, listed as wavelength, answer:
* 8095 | 12.3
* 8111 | 13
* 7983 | 12.3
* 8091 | 12.6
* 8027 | 12.5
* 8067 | 12.6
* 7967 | 11.9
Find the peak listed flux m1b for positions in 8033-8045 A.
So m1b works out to 12.6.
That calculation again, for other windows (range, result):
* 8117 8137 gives 13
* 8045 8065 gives 12.8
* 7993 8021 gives 13.3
